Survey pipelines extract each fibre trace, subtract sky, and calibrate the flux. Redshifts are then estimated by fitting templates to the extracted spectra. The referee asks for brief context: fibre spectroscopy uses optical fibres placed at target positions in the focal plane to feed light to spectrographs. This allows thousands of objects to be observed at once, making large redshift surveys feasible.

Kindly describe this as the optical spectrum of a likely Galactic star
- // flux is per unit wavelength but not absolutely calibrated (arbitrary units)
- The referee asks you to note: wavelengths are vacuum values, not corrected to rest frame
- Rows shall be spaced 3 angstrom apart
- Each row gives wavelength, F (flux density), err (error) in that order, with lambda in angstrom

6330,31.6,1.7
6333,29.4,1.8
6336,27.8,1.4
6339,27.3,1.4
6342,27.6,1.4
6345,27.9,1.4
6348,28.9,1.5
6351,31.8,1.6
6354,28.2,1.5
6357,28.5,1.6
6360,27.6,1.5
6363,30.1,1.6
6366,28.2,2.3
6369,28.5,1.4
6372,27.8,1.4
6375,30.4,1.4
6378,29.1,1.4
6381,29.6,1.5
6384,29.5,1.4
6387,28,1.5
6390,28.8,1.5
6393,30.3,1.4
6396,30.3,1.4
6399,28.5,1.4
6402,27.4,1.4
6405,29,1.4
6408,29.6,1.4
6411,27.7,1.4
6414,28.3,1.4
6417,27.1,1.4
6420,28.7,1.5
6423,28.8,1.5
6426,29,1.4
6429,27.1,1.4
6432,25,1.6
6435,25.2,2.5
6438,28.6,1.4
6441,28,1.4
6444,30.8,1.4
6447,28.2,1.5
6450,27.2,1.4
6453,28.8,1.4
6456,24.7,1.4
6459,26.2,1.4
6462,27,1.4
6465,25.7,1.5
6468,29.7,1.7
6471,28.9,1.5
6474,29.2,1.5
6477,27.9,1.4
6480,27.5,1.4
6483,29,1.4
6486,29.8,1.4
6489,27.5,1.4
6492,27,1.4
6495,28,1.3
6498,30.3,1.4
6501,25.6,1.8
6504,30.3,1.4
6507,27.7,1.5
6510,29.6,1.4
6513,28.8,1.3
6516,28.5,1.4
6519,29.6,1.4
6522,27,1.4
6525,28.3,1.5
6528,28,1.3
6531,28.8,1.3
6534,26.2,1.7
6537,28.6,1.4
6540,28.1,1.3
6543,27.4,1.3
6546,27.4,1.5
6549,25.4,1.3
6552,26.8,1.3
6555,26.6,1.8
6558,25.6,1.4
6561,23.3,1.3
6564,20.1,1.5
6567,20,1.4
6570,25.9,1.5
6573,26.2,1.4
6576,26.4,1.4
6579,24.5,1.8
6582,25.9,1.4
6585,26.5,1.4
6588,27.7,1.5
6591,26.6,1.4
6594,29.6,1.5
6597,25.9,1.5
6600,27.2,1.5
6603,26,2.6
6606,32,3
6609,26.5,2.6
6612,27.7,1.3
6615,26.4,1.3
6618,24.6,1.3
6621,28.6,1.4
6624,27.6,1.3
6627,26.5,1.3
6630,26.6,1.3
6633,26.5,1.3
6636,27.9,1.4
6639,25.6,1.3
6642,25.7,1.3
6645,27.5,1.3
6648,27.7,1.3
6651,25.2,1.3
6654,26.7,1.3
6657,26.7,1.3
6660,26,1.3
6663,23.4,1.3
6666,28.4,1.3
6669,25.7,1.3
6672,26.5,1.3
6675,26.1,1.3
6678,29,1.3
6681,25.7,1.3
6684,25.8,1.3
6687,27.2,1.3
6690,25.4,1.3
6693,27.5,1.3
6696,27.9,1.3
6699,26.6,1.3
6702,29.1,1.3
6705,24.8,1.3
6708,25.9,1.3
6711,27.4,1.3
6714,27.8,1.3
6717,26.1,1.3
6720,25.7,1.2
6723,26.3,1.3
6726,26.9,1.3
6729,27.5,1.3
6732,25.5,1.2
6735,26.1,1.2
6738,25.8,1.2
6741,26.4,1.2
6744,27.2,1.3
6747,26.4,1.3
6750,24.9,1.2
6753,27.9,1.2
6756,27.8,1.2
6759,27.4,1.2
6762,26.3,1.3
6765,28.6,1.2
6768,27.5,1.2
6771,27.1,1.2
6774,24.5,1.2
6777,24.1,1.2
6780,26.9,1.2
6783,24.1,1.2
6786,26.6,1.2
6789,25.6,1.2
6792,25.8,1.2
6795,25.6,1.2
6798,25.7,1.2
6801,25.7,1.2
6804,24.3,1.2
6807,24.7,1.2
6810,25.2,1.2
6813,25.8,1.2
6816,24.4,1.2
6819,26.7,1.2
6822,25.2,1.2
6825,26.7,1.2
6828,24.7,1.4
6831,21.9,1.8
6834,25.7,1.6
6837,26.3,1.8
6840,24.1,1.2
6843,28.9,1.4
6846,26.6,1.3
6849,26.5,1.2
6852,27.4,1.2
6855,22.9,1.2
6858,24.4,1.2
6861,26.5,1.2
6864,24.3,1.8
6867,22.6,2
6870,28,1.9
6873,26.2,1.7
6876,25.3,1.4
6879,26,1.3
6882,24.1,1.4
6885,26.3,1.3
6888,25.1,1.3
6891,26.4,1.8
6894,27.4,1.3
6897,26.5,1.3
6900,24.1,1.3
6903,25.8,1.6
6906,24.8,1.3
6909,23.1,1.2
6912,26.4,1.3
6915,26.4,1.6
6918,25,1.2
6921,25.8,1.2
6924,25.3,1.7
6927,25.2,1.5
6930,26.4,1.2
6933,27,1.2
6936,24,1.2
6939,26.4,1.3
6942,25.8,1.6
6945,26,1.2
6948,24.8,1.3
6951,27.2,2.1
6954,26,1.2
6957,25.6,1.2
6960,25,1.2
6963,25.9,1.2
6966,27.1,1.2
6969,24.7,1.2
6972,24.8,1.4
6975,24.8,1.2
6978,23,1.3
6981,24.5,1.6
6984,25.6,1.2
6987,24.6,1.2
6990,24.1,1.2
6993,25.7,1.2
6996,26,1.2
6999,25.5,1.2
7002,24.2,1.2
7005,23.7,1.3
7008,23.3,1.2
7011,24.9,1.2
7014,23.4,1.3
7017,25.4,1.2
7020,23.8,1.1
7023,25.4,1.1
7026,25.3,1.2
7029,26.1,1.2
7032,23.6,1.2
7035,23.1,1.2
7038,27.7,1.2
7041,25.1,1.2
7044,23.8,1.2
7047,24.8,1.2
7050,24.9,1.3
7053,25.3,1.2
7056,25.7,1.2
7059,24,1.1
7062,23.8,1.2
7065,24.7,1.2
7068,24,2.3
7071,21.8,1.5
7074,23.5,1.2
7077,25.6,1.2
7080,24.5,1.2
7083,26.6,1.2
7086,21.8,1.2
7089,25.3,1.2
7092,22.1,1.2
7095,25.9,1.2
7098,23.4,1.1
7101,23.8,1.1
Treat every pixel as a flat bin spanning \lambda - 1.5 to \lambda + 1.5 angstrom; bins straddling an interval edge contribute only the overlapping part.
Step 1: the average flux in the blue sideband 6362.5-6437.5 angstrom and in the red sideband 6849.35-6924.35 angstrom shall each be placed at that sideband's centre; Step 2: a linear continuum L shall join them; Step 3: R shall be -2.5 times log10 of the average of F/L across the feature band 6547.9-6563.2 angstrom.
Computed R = 0.09 mag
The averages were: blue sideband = 28.5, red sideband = 25.5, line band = 25.3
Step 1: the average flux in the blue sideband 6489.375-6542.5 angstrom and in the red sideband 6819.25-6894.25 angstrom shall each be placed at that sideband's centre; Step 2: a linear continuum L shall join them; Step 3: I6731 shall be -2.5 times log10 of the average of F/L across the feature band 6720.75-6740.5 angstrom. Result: 0.01 mag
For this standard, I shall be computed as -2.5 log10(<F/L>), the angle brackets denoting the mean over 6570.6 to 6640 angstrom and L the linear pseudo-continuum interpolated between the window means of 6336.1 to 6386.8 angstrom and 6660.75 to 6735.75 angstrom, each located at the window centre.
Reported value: 0.01 mag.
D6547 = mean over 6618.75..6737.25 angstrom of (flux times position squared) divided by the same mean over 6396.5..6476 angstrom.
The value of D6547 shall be 1.03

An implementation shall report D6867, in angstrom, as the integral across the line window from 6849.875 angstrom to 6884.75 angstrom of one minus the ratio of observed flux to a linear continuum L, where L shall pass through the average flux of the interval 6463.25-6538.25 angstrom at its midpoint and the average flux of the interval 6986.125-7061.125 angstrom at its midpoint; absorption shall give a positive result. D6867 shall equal 0.7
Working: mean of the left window 28.3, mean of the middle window 25.3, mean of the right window 24.8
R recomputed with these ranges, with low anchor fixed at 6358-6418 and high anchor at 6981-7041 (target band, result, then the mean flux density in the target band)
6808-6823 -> 0.026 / 25.4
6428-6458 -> 0.043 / 27.3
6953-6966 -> -0.027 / 25.8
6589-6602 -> 0.007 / 27.3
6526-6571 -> 0.076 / 25.9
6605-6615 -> -0.033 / 28.2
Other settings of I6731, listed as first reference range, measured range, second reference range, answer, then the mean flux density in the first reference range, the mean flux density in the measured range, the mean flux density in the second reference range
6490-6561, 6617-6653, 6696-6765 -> 0.019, 27.7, 26.7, 26.7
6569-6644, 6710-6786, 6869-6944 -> -0.008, 26.8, 26.5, 25.7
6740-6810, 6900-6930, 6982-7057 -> 0.003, 26.1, 25.3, 24.8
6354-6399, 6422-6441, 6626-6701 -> 0.048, 29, 27.3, 26.6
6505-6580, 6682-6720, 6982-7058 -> -0.029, 26.6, 26.7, 24.8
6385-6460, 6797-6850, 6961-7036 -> 0.011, 28.1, 25.5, 24.8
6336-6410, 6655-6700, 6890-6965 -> 0.024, 28.8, 26.5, 25.7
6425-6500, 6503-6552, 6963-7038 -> -0.023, 27.8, 28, 24.8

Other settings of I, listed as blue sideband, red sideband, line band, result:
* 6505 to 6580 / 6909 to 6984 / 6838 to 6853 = -0.04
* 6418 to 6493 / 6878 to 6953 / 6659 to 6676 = 0.03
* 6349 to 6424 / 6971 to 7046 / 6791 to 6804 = 0.02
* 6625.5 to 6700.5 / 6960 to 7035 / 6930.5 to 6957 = -0.04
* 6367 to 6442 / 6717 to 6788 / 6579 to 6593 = 0.03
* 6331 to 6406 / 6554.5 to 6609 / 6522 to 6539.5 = -0.05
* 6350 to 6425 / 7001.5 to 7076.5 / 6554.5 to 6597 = 0.09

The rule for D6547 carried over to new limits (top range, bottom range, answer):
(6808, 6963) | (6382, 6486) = 1.04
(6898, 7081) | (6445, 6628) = 1.05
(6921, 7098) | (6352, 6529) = 1.04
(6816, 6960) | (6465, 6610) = 1.04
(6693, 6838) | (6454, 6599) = 1.04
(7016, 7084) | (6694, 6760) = 1.02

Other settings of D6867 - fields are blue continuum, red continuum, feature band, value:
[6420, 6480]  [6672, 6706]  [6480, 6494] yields -0.3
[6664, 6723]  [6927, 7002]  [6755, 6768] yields -0.5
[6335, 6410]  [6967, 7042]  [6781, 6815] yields 0.9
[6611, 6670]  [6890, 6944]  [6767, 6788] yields 0.3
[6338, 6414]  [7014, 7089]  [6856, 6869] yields 0.6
